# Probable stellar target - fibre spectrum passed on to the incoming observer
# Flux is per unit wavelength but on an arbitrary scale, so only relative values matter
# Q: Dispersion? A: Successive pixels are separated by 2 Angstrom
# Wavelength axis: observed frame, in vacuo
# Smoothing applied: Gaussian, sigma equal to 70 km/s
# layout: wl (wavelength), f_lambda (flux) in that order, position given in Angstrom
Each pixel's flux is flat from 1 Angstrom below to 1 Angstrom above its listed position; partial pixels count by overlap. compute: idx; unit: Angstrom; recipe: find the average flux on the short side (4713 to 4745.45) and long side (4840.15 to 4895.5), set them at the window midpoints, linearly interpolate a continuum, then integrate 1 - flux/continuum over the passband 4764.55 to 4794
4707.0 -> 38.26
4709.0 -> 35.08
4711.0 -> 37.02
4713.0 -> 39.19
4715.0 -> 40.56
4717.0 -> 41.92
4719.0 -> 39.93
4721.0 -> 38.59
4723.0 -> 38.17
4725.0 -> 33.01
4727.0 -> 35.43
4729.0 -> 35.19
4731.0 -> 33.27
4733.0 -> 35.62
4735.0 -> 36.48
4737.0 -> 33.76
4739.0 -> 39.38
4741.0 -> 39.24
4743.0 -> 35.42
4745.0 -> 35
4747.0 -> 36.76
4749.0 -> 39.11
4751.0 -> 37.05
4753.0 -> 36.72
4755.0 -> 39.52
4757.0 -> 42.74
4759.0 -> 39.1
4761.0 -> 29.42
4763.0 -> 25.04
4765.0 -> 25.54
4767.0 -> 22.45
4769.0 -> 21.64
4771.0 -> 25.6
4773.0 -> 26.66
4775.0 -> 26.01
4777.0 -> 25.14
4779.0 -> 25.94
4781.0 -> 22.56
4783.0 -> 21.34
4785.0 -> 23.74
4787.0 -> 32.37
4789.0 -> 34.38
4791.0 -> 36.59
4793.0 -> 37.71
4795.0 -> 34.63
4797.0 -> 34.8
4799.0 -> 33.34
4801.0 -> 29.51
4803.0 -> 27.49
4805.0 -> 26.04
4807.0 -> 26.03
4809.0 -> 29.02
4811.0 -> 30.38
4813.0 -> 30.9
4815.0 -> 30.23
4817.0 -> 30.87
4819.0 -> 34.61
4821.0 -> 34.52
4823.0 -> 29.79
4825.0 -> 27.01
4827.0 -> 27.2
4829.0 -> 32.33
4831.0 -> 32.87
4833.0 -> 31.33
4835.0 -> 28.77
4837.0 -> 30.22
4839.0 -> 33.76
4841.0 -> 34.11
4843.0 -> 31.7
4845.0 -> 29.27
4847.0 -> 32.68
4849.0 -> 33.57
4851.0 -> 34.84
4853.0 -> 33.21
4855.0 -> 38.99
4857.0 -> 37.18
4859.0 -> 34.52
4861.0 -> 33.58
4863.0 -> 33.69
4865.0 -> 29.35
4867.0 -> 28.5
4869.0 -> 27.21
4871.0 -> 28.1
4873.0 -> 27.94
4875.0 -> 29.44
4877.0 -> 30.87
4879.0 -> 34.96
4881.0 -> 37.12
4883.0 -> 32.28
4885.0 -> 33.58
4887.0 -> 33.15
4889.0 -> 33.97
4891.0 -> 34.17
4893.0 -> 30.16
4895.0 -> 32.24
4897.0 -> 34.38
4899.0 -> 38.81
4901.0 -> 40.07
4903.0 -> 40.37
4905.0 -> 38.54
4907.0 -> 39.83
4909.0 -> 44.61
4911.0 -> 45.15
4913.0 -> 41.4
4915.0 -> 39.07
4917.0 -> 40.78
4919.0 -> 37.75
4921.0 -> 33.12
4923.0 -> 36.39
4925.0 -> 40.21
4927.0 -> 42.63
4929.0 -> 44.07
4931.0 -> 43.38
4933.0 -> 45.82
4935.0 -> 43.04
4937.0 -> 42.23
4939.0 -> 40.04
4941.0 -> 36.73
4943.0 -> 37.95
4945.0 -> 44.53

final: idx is 6.79 Angstrom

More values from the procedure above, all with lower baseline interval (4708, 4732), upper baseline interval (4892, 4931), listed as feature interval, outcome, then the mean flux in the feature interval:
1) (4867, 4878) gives 2.8 Angstrom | 28.7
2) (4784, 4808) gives 4.2 Angstrom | 31.4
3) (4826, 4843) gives 3.1 Angstrom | 31.3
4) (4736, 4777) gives 5.4 Angstrom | 32.6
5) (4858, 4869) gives 2.0 Angstrom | 31.5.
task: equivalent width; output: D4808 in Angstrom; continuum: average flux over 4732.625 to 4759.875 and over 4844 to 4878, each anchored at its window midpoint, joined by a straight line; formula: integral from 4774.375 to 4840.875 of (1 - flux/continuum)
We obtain 8.5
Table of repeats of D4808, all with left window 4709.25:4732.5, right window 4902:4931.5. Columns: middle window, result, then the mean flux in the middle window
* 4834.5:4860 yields 3.87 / 33.4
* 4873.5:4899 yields 4.34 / 33.2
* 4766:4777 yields 3.93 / 24.5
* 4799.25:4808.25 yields 2.52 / 27.8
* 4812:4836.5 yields 5.11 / 30.9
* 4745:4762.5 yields 0.38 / 37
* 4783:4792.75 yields 1.84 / 31.2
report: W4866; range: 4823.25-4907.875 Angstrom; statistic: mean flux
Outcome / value 33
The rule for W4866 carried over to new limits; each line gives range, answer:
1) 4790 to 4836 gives 31.1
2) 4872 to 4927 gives 36.4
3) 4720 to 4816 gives 32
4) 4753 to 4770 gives 31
